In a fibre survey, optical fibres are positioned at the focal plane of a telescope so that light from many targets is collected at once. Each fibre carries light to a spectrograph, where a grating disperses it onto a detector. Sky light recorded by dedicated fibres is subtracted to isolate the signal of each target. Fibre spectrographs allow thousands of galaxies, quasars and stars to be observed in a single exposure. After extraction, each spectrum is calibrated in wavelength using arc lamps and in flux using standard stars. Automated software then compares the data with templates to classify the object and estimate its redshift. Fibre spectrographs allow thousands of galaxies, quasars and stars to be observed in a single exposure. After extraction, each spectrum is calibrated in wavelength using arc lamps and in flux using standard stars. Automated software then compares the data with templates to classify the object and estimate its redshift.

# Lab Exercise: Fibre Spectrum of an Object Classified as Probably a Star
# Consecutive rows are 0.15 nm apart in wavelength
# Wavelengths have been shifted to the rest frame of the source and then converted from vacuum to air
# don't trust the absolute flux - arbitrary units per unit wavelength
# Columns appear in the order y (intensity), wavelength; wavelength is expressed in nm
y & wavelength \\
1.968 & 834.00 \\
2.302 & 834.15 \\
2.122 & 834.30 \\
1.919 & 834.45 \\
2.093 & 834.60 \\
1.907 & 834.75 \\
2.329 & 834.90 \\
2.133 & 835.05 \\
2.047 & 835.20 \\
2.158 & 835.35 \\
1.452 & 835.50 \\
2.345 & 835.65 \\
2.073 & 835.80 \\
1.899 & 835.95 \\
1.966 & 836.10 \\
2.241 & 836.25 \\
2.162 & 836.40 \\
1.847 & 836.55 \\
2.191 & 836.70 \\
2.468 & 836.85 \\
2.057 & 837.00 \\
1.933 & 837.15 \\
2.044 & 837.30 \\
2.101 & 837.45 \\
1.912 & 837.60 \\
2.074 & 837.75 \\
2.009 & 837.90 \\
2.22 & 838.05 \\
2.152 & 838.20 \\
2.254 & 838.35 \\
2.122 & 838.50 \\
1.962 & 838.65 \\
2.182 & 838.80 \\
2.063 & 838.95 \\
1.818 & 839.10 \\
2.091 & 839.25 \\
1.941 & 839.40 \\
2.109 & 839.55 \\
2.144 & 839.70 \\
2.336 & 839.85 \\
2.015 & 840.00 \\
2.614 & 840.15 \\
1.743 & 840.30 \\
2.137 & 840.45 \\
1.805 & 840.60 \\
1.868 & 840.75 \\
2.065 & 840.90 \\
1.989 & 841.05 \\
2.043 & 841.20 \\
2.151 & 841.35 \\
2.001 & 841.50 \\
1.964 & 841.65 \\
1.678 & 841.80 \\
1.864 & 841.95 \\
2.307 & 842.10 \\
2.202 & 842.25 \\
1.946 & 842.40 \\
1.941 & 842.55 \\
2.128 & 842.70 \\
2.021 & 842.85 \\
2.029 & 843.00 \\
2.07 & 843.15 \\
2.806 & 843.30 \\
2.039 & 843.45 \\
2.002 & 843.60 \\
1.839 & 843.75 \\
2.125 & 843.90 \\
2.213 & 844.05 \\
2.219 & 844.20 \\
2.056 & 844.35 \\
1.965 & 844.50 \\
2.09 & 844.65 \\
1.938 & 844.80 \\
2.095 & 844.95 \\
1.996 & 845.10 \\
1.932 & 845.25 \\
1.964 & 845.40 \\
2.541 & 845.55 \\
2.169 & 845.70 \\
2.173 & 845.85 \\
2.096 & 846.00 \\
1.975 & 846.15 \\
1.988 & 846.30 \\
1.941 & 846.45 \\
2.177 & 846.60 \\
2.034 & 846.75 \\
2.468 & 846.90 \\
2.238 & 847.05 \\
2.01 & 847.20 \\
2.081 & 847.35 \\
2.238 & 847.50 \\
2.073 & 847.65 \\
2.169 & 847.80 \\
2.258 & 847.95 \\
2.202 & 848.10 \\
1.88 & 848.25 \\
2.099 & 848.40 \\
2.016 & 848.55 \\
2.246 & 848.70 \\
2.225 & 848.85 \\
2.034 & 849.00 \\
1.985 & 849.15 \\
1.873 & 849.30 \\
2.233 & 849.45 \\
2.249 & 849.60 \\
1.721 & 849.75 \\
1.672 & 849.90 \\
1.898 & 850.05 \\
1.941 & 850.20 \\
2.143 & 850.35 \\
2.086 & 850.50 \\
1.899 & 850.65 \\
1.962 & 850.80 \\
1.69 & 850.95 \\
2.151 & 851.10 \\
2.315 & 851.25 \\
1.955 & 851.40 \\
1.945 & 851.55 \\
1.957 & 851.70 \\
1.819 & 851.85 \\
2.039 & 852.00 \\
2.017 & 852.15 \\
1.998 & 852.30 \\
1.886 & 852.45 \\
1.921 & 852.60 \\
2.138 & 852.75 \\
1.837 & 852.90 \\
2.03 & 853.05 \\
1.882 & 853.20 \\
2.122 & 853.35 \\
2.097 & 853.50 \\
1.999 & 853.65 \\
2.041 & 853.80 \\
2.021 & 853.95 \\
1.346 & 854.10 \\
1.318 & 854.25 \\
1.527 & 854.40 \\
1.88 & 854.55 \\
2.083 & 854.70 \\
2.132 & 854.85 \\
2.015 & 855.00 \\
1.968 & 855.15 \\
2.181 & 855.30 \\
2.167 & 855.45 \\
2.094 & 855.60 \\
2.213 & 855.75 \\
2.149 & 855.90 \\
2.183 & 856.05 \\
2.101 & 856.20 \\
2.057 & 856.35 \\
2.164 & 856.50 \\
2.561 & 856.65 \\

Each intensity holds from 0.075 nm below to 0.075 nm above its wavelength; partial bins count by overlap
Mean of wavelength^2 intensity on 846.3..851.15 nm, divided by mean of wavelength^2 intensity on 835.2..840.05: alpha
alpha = 1.02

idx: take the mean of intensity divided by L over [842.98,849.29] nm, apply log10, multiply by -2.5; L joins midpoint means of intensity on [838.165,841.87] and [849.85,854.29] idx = -0.06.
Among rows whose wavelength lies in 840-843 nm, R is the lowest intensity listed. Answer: 1.678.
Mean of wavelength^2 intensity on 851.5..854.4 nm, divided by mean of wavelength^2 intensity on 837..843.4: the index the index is 0.9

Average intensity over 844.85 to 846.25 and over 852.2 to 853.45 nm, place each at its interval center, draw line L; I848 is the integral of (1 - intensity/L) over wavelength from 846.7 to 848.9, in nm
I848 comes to -0.09 nm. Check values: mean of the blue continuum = 2.1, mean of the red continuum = 1.98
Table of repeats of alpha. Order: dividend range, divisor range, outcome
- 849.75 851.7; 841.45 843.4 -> 0.96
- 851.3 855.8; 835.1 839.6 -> 0.98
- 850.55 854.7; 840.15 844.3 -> 0.96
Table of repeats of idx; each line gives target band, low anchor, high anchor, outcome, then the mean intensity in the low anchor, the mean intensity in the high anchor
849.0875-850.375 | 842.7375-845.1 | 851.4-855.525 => 0.022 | 2.1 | 1.94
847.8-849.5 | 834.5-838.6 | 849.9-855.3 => -0.064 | 2.08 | 1.94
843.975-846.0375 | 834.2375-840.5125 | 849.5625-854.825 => -0.053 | 2.08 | 1.93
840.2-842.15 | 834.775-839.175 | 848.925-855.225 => 0.035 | 2.07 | 1.95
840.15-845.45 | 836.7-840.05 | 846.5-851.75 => 0.019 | 2.09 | 2.06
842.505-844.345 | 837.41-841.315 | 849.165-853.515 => -0.042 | 2.07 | 1.98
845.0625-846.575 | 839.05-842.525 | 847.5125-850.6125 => -0.019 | 2.04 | 2.05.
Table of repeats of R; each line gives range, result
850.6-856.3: 1.318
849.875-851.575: 1.672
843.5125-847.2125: 1.839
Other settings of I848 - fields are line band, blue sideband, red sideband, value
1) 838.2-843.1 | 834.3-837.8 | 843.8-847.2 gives 0.08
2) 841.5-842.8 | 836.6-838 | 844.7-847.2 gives 0.06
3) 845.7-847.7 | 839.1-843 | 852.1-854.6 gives -0.15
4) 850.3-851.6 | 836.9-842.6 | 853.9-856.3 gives -0.02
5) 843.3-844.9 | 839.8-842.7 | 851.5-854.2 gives -0.06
